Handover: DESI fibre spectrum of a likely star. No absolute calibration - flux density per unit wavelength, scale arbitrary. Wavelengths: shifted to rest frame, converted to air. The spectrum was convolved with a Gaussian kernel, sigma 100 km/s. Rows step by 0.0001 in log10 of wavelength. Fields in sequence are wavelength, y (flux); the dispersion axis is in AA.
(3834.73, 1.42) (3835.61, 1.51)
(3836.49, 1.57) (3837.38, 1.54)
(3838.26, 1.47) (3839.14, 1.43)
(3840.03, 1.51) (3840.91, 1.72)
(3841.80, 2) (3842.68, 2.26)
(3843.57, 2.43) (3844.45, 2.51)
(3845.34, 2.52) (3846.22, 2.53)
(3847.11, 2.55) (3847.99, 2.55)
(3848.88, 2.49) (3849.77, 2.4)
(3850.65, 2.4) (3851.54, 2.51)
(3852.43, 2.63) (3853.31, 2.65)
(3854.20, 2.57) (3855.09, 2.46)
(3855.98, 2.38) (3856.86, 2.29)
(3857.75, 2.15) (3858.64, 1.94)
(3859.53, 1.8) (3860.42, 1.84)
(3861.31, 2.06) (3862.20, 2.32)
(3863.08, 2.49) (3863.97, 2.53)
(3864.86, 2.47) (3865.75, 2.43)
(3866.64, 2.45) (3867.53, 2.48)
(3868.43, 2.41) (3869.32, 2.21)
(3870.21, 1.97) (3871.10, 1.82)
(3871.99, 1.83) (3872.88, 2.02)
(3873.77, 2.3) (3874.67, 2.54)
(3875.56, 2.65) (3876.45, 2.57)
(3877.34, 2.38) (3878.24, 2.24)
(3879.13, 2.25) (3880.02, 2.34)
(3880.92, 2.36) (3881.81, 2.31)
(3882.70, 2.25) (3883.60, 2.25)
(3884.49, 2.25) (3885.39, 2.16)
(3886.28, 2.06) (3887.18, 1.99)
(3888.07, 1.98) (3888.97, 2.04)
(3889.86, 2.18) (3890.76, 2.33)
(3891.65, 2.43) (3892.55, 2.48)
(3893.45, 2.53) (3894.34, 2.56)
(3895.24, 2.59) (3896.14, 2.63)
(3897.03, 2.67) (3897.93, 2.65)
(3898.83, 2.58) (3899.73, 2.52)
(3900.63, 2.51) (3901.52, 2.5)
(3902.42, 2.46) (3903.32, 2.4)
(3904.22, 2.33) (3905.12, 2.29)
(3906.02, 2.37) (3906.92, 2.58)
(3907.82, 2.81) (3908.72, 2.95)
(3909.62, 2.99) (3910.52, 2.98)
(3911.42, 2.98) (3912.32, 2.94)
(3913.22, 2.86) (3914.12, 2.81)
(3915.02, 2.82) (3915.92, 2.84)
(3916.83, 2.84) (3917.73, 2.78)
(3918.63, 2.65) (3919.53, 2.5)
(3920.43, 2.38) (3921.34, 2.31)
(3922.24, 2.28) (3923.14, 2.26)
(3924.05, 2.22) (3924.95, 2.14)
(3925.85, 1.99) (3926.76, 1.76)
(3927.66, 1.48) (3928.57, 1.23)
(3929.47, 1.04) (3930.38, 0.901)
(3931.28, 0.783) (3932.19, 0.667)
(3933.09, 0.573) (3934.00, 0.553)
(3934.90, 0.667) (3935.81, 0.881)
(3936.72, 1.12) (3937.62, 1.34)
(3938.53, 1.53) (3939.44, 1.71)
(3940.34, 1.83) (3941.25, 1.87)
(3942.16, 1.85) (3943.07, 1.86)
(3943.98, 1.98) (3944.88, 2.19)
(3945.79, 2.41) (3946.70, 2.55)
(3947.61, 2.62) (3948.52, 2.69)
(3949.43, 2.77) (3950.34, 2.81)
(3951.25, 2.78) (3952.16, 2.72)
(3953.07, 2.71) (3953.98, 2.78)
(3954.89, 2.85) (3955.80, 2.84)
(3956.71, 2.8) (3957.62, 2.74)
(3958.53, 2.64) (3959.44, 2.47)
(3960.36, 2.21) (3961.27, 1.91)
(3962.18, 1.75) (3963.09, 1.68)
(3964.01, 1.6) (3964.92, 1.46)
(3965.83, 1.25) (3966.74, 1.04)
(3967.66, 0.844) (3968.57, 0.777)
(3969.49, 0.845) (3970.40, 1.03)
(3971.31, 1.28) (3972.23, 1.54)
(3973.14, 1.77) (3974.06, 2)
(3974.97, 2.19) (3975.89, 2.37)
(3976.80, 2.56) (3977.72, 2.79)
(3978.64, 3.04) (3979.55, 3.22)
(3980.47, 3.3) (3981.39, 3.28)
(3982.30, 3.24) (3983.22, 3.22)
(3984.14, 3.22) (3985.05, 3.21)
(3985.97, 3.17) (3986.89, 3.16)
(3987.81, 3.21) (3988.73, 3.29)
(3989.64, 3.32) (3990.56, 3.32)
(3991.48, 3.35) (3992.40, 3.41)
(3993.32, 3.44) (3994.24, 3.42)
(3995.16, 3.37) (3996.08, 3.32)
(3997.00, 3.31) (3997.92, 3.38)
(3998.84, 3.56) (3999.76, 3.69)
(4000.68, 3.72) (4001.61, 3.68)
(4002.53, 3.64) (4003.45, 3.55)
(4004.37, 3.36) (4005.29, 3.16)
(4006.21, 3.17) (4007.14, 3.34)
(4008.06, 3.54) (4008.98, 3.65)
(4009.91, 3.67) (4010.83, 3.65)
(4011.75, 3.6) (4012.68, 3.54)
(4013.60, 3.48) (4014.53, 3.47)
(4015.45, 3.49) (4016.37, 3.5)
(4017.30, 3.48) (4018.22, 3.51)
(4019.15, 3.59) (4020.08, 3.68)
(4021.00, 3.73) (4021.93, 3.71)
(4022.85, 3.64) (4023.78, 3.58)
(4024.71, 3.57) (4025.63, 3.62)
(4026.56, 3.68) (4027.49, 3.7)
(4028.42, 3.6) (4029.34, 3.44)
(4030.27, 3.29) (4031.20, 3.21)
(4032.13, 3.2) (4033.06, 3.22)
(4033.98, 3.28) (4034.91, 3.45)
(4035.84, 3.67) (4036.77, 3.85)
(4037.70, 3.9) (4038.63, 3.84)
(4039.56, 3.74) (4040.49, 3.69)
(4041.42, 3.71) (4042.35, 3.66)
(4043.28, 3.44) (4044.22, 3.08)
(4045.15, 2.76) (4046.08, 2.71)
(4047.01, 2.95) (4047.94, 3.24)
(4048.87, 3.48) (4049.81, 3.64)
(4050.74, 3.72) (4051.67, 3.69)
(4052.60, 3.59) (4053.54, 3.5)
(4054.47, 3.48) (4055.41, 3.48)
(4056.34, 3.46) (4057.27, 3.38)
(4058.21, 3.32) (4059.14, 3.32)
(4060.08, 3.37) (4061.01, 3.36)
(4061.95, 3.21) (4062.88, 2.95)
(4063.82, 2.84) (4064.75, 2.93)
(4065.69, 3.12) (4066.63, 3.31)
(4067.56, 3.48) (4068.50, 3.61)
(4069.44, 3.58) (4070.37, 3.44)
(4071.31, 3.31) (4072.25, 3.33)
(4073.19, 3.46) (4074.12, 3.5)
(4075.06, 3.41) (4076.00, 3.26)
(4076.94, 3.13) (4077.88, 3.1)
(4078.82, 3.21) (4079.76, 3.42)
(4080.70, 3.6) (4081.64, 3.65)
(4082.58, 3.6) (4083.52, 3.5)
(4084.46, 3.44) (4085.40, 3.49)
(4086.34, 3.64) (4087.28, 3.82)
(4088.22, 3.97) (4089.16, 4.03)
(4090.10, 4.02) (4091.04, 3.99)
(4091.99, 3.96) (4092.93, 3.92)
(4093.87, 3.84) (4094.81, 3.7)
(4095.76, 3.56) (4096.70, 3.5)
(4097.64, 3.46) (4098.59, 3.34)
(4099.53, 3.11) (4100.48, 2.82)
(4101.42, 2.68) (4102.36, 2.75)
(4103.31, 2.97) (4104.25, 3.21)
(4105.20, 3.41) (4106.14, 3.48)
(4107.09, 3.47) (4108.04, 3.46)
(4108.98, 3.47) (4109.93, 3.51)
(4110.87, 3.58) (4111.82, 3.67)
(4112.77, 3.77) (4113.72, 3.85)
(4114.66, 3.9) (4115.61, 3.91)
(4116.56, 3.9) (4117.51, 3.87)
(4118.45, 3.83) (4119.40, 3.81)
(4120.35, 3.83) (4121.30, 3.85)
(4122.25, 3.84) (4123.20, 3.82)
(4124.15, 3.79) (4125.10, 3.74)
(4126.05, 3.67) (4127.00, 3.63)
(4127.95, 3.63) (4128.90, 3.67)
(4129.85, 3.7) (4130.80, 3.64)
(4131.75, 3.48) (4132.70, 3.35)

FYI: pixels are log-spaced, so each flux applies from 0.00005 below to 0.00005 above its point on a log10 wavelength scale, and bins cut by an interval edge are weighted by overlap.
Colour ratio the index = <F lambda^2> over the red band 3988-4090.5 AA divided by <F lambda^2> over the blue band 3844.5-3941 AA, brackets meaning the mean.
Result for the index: 1.7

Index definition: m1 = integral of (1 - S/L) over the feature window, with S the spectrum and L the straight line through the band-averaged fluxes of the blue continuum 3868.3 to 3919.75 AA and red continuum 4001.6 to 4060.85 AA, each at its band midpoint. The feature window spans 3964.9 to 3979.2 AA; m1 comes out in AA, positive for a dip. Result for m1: 6.38 AA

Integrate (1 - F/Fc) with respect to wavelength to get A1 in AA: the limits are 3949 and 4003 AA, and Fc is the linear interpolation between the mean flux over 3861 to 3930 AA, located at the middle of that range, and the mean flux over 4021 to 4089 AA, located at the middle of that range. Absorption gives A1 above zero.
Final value 5.1 AA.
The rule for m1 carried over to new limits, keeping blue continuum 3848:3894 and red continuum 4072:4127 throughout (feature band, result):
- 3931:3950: 7.3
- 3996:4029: -5.0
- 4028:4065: -1.4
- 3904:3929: 0.6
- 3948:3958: -0.1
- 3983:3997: -1.6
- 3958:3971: 5.9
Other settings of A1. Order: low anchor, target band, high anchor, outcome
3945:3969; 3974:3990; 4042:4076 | -3.30 AA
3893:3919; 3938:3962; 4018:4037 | 4.88 AA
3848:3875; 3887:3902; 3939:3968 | -1.12 AA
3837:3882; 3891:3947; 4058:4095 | 9.24 AA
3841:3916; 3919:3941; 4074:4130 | 9.53 AA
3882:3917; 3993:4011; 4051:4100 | -2.35 AA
